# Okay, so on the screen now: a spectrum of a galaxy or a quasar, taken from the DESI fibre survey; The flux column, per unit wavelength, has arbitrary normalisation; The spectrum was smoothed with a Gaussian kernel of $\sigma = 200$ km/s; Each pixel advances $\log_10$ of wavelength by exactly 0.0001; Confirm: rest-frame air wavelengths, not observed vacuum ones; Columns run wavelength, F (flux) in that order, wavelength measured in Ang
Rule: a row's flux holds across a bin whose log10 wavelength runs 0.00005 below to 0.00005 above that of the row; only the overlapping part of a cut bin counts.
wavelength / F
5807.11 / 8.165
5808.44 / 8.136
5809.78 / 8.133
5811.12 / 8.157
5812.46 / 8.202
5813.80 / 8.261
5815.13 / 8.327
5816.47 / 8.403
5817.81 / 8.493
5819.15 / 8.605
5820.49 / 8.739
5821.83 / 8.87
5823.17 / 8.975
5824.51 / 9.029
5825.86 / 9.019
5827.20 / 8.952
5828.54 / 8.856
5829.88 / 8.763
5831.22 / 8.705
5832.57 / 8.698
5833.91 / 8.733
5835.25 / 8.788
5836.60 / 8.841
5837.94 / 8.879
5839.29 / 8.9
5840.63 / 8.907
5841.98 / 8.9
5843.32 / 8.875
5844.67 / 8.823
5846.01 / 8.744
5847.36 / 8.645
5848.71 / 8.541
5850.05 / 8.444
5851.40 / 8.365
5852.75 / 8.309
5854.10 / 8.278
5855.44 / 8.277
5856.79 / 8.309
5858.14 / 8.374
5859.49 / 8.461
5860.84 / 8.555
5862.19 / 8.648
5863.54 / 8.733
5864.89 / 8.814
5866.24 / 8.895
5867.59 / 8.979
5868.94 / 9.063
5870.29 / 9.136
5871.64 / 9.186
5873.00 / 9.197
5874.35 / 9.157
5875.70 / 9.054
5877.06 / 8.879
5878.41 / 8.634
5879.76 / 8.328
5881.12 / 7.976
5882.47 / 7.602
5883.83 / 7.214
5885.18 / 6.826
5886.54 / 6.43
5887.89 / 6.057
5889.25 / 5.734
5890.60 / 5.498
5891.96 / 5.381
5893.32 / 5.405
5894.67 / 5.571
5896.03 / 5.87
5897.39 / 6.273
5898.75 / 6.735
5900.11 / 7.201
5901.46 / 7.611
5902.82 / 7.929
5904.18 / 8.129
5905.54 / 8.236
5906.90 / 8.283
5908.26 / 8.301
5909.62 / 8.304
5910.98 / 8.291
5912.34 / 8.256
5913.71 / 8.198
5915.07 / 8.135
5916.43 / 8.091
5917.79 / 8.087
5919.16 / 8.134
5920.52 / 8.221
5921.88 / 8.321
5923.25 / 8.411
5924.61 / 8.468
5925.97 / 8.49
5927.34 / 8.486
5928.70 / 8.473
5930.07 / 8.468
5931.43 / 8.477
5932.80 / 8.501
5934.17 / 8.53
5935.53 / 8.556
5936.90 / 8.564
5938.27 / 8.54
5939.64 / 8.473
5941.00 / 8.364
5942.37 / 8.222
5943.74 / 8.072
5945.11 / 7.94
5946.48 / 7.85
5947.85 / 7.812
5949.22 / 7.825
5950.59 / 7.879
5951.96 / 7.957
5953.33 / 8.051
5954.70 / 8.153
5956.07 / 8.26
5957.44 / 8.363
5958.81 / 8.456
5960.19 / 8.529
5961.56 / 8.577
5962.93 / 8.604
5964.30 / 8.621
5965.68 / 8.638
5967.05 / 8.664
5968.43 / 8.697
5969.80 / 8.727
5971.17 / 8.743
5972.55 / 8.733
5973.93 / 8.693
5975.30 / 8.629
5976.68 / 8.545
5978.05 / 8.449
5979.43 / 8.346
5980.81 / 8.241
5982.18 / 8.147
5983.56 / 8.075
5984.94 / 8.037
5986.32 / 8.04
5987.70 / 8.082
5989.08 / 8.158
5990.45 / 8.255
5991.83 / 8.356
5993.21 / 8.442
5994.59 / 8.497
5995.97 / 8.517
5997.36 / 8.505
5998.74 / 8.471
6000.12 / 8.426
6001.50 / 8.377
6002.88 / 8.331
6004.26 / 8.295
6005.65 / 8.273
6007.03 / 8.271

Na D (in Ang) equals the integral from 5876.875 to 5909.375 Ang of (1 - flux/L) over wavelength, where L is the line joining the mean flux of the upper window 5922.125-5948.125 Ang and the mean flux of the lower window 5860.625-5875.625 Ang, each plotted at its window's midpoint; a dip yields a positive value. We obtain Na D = 6.2 Ang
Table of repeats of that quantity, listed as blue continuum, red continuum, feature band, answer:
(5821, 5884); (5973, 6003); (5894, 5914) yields 2.40 Ang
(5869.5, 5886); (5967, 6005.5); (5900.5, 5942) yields 0.53 Ang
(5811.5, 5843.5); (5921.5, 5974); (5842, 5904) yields 5.09 Ang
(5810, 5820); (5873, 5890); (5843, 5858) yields -0.91 Ang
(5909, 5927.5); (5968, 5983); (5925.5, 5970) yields 0.29 Ang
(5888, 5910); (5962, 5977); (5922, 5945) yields -2.04 Ang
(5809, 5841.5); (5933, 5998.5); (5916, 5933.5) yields 0.18 Ang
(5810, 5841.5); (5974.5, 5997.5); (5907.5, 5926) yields 0.48 Ang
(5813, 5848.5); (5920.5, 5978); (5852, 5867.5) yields 0.24 Ang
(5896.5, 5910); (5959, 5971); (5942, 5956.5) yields 0.67 Ang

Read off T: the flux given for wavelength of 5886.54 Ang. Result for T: 6.43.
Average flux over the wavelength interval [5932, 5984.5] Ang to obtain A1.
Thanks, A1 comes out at 8.37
